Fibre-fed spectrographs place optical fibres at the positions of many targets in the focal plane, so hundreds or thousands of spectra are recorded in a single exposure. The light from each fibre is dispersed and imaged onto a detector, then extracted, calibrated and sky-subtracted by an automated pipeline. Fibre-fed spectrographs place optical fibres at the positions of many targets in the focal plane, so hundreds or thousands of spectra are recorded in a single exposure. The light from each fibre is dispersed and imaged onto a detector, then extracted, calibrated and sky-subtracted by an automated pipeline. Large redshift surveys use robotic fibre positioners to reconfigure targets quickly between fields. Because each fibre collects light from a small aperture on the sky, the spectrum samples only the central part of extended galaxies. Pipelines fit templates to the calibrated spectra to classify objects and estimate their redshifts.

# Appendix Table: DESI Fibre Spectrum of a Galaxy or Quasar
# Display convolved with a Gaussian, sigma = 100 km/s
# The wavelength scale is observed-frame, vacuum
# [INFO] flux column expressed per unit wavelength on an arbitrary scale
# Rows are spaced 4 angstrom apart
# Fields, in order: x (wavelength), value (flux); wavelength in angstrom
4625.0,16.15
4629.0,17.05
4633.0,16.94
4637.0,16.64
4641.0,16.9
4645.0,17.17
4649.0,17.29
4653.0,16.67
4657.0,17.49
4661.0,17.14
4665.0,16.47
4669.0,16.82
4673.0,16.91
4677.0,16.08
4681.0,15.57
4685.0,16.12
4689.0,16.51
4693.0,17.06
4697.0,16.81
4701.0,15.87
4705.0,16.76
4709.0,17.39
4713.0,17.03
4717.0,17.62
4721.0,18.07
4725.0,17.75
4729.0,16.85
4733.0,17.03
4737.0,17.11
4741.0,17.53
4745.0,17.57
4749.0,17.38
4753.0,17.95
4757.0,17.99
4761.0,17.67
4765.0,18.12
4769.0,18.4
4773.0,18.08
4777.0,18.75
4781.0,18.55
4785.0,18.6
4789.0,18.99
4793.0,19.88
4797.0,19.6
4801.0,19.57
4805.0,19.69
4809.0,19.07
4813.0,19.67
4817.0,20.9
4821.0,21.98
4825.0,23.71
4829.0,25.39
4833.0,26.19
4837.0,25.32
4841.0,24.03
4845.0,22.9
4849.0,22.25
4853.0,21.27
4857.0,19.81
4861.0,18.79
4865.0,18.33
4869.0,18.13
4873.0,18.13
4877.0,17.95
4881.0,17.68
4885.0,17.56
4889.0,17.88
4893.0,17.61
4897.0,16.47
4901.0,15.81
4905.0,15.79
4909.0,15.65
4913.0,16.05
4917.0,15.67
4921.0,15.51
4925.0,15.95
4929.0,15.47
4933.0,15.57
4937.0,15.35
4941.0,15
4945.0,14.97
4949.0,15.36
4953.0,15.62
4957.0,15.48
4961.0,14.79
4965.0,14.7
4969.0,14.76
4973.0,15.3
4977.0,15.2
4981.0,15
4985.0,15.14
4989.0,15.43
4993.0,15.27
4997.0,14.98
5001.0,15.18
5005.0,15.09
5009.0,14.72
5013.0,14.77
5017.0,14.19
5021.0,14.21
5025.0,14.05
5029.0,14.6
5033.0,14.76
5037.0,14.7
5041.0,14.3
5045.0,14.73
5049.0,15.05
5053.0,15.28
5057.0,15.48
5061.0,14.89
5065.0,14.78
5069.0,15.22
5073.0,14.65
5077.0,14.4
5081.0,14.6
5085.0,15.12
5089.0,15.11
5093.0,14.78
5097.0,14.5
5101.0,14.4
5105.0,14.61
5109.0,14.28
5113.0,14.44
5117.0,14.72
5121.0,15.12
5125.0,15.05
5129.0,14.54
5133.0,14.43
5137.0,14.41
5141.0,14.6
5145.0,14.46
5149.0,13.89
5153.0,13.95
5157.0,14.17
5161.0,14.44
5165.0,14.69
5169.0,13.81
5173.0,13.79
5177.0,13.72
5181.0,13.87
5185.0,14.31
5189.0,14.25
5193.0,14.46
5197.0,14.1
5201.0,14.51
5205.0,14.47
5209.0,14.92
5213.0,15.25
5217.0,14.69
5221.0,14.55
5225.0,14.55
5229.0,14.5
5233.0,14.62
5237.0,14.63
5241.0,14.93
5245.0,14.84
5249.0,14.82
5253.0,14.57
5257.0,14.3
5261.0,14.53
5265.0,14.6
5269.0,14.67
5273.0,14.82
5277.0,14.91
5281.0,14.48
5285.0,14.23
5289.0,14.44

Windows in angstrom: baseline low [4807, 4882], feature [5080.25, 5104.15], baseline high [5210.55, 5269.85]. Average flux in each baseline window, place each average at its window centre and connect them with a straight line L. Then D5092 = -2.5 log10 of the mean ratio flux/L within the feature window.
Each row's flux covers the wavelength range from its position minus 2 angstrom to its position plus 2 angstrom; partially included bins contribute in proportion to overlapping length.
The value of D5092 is 0.16 mag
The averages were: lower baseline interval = 21.2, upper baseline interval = 14.7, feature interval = 14.8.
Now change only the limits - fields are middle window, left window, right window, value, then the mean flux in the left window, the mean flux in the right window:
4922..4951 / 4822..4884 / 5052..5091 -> 0.22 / 21.3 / 14.9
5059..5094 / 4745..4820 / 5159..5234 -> 0.06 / 18.8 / 14.4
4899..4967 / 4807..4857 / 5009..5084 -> 0.22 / 22.6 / 14.7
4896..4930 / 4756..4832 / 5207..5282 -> 0.17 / 19.8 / 14.7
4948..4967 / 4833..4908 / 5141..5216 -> 0.18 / 19.3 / 14.3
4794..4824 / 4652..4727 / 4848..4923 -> -0.17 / 16.9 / 17.6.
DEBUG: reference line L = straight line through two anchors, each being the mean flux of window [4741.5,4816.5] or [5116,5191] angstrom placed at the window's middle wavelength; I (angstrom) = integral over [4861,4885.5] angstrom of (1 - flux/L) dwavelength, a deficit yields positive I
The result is -0.7 angstrom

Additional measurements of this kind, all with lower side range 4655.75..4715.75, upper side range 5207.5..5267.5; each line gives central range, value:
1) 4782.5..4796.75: -2.5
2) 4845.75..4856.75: -3.8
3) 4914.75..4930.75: 0.2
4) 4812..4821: -2.5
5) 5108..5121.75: 0.5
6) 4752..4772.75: -2.1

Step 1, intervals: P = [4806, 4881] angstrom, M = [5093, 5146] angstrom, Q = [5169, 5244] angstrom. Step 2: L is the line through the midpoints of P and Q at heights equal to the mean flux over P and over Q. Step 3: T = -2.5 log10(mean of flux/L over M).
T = 0.10 mag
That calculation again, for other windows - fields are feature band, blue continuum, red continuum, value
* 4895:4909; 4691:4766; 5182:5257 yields 0.03 mag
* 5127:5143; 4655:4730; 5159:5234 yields 0.01 mag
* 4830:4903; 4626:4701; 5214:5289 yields -0.23 mag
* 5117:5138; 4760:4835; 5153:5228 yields 0.04 mag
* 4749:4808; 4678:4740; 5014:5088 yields -0.14 mag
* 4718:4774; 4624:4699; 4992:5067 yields -0.09 mag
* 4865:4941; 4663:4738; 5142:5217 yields -0.05 mag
